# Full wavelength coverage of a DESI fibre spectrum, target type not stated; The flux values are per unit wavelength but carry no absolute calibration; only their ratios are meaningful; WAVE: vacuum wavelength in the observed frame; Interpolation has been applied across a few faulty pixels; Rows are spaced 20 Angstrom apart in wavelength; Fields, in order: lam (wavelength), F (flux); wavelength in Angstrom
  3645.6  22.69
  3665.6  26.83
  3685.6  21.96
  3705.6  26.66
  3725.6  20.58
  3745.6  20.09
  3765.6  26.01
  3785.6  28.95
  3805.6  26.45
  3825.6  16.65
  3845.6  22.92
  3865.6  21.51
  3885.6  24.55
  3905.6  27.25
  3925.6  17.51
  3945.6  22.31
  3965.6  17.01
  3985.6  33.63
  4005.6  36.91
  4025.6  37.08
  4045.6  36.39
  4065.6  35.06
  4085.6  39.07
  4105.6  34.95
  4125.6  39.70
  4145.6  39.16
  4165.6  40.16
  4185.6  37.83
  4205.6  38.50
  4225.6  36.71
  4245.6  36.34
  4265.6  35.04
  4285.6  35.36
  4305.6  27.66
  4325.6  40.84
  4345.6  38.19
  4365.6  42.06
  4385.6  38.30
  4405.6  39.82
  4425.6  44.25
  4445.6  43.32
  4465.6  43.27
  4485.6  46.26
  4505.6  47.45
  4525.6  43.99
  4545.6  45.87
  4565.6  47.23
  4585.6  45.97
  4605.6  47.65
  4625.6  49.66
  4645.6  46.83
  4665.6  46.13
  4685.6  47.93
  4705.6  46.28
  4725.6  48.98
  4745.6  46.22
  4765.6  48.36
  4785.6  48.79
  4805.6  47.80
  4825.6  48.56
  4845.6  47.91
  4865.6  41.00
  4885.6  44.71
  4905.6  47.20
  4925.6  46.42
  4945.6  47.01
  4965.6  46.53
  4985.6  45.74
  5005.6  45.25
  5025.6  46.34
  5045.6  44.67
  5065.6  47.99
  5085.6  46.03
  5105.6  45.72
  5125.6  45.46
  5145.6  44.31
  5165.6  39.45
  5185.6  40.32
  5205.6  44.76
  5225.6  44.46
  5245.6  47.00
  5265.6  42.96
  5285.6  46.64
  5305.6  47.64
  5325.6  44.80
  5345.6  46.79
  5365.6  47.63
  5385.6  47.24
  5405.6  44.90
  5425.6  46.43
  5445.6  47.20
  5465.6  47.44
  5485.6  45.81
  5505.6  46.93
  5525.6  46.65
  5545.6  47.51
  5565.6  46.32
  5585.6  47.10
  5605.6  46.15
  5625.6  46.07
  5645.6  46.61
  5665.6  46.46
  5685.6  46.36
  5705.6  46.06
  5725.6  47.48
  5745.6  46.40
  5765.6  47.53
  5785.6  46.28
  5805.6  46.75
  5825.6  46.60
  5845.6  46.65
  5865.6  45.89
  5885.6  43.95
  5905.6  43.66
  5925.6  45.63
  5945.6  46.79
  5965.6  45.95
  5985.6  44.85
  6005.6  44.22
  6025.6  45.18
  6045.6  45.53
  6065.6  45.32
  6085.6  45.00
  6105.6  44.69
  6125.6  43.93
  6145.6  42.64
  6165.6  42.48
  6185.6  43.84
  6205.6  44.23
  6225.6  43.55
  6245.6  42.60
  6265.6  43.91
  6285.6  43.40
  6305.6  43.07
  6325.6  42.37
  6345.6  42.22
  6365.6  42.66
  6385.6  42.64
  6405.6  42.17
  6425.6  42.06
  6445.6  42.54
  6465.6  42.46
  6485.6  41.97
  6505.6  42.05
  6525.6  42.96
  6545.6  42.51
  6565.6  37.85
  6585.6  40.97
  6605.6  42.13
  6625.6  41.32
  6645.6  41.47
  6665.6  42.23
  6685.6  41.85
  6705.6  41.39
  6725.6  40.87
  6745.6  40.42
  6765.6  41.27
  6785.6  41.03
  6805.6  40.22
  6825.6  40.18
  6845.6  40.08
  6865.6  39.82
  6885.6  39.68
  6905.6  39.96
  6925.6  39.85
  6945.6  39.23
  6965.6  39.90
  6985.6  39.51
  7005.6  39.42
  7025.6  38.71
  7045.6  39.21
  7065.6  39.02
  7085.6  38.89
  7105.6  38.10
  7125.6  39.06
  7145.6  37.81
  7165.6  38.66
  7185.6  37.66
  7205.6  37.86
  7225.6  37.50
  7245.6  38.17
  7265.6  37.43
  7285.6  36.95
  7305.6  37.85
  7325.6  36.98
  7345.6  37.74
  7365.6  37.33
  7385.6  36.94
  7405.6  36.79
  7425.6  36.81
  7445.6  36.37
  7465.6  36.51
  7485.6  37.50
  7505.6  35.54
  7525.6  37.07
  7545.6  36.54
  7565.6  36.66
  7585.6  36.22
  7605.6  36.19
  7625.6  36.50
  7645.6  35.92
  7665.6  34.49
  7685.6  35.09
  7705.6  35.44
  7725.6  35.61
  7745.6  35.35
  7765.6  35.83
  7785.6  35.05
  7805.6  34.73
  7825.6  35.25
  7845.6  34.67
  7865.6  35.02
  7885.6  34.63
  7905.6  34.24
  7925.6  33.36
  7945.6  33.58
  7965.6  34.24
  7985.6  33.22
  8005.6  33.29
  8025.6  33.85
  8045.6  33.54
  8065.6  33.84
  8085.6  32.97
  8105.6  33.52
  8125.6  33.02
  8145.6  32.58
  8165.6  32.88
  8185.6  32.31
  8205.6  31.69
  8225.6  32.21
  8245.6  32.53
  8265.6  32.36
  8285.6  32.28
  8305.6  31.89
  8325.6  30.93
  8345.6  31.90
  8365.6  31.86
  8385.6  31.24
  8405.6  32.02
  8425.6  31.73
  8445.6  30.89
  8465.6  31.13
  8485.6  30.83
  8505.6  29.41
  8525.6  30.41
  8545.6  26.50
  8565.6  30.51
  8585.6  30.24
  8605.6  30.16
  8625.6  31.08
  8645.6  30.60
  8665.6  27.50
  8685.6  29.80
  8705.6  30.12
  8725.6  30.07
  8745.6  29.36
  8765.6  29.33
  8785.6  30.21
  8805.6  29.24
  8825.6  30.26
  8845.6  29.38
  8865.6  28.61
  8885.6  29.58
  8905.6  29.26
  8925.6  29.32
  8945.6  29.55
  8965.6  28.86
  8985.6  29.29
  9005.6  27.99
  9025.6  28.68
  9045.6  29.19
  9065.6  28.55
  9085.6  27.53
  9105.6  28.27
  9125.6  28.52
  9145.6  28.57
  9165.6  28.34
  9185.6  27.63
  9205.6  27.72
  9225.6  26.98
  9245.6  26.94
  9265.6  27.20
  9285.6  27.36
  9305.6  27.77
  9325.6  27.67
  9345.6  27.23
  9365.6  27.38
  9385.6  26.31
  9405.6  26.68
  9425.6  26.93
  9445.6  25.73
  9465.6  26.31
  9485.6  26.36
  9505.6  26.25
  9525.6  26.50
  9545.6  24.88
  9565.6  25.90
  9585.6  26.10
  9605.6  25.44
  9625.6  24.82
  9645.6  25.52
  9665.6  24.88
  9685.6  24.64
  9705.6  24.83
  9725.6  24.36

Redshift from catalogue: 0.000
